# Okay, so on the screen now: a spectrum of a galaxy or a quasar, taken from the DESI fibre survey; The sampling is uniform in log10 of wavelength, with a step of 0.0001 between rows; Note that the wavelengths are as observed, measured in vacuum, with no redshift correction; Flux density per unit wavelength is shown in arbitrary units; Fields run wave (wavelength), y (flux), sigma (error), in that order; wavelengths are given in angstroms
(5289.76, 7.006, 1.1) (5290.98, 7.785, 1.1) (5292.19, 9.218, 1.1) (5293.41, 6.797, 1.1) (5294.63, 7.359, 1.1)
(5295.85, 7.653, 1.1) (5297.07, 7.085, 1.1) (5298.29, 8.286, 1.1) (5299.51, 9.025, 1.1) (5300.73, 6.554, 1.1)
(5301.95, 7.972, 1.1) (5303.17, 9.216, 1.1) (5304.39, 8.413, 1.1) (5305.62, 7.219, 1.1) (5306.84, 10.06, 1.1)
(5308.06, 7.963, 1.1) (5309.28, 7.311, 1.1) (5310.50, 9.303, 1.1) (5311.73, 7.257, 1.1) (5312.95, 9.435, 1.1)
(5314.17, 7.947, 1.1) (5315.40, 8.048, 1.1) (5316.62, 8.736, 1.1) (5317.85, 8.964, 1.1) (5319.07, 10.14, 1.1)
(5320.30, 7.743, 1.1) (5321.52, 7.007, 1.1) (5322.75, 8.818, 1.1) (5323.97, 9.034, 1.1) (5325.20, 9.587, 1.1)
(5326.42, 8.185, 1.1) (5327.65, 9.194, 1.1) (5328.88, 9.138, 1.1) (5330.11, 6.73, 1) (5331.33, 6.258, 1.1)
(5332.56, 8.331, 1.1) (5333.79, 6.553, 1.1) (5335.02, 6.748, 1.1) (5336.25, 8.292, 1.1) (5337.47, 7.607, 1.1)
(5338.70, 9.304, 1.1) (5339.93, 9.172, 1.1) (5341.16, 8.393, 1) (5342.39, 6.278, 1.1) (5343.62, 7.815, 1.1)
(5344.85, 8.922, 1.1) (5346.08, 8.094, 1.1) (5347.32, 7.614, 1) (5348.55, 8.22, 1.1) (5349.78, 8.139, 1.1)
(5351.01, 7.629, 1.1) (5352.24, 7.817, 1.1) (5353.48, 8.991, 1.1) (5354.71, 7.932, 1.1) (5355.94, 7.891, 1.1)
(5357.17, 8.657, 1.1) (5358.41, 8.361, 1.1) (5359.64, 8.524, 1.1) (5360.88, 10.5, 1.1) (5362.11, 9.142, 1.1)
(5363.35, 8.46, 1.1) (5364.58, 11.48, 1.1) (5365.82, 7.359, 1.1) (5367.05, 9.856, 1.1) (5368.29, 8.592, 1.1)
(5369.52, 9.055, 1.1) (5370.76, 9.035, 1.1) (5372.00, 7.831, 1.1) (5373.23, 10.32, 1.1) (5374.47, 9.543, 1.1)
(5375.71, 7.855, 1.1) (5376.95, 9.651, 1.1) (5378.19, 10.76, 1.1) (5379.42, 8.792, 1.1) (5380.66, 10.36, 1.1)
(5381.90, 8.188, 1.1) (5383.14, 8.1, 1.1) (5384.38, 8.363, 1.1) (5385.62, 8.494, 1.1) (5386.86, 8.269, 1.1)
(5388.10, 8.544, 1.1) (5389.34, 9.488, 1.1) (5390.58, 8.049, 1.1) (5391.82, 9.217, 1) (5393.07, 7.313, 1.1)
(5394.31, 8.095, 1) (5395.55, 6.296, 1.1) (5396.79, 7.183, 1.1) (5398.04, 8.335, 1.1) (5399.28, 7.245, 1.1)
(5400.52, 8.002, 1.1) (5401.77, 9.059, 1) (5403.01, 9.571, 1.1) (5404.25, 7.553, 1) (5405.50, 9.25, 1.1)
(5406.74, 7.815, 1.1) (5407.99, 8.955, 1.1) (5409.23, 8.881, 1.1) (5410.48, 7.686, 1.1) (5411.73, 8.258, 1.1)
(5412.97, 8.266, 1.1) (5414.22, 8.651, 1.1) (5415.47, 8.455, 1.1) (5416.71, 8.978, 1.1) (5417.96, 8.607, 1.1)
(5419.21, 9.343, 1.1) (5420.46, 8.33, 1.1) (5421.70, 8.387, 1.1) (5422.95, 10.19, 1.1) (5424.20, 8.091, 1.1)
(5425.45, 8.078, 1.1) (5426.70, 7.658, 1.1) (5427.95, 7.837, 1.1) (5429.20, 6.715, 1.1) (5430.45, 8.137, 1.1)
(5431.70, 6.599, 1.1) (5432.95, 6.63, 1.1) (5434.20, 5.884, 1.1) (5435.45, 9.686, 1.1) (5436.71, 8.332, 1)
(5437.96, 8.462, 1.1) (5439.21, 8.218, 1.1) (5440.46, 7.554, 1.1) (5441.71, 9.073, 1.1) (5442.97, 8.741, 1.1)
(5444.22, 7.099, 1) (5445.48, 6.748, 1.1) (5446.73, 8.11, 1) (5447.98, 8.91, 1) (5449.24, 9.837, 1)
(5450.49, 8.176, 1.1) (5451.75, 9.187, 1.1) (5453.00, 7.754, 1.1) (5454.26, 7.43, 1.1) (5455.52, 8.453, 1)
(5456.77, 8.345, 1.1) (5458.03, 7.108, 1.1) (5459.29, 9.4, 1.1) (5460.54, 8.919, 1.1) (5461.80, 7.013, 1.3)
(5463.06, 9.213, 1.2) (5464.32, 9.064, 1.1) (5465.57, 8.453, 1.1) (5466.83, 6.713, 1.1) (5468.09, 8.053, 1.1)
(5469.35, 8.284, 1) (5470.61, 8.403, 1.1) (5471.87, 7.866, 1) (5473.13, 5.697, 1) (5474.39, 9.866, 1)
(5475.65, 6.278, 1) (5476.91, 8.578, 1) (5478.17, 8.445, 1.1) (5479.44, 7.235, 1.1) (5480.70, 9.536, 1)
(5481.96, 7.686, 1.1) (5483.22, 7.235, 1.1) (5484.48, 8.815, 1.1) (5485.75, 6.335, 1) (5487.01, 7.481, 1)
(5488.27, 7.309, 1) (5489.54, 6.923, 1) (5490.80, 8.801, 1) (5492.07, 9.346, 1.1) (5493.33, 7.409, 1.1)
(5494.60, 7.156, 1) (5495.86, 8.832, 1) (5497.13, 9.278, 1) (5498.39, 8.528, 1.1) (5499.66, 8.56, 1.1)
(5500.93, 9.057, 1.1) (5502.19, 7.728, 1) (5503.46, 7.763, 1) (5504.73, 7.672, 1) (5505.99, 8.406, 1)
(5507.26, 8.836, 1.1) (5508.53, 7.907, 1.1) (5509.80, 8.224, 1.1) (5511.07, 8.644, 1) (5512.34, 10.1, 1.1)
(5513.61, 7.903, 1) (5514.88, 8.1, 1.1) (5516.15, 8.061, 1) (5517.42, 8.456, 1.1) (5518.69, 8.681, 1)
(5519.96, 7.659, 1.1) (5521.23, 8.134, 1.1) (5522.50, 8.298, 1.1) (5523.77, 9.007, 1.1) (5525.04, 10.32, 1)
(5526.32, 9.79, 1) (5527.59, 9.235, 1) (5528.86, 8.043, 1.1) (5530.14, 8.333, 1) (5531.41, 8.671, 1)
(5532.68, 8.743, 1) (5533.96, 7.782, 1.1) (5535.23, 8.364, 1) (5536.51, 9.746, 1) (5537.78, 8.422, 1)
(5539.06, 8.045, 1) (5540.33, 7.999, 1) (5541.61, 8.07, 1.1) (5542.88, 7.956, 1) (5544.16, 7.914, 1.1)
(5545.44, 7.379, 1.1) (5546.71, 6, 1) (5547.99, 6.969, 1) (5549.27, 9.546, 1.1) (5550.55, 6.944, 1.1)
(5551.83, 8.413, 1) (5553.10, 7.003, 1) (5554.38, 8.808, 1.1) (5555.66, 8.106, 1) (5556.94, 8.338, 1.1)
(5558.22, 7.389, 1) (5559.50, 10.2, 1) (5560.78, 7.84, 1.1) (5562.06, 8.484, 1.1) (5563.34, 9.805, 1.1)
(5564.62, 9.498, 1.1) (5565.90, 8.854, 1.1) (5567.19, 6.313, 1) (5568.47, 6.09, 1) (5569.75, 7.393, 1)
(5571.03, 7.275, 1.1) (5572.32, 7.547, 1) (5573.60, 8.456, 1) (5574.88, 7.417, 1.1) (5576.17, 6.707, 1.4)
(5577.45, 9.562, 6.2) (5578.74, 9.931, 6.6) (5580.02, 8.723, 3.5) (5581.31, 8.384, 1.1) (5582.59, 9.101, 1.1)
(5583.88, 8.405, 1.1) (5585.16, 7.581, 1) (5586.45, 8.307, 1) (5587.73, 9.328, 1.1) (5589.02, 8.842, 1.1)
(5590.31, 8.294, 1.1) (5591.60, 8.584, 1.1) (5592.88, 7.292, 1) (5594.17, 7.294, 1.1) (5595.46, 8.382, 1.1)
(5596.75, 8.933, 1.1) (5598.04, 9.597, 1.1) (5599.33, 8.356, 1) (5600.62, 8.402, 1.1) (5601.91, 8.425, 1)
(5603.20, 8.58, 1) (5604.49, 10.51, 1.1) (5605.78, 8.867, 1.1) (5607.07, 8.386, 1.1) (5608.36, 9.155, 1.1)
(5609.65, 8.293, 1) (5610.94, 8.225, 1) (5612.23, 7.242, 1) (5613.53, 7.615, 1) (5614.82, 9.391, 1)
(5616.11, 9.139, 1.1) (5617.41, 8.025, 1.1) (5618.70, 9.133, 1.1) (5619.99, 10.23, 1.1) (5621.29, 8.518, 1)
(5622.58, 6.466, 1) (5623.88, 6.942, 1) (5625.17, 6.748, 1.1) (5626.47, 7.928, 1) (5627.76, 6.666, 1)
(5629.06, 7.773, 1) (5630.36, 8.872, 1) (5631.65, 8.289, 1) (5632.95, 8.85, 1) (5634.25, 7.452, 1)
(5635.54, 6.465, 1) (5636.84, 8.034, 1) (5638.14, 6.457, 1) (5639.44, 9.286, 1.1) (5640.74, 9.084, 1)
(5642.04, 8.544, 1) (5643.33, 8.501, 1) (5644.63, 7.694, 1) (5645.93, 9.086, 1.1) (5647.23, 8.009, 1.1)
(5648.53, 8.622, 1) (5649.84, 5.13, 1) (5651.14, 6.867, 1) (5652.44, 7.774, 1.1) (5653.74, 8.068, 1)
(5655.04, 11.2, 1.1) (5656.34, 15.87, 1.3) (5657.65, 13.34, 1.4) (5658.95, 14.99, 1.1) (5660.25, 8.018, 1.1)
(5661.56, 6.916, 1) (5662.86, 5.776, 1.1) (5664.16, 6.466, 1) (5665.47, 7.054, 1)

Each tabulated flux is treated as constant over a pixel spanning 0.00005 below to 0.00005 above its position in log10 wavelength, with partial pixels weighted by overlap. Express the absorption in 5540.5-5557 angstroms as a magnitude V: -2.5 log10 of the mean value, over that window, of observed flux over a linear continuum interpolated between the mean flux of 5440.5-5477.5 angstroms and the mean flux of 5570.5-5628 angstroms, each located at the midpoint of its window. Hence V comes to 0.07 mag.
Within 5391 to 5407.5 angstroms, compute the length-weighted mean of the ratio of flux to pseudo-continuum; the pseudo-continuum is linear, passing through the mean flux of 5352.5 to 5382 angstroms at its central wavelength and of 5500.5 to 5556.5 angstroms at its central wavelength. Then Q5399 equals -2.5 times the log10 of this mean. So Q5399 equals 0.11 mag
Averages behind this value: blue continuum 9.05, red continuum 8.3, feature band 8.08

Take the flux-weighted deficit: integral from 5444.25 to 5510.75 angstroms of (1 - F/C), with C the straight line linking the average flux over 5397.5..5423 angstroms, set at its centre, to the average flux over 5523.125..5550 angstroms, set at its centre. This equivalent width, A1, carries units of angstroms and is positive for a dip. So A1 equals 2.7 angstroms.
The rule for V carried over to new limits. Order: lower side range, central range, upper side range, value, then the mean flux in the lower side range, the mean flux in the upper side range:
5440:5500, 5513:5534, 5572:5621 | -0.035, 8.11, 8.55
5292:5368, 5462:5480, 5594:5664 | 0.054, 8.28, 8.52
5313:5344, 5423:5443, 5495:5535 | 0.065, 8.19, 8.53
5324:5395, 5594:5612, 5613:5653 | -0.082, 8.51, 7.99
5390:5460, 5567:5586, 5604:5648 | 0.033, 8.18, 8.23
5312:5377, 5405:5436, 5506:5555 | 0.026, 8.45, 8.33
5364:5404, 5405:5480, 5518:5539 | 0.066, 8.68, 8.68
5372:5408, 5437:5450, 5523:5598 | 0.025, 8.55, 8.29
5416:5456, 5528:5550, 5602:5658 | 0.027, 8.16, 8.47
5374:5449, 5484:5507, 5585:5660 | 0.045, 8.32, 8.59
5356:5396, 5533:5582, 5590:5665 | 0.060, 8.83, 8.46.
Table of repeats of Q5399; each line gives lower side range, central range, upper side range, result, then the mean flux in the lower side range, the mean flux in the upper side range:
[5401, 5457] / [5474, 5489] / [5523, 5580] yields 0.05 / 8.26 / 8.25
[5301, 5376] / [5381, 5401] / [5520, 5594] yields 0.04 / 8.42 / 8.27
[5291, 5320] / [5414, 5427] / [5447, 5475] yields -0.05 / 8.24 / 8.28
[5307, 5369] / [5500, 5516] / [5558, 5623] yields 0.01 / 8.36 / 8.42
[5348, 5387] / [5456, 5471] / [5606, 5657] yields 0.05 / 8.83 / 8.31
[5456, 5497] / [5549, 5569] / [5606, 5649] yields -0.02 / 8.01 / 8.16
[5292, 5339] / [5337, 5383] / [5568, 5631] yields -0.07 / 8.15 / 8.28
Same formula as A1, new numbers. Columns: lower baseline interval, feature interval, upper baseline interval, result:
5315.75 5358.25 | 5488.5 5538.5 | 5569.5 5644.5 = -1.4 angstroms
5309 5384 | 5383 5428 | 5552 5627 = 0.6 angstroms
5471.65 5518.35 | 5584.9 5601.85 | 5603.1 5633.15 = -0.3 angstroms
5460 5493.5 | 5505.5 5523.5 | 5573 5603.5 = -0.6 angstroms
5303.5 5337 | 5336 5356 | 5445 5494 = 0.2 angstroms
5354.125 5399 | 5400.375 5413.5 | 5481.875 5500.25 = 0.0 angstroms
